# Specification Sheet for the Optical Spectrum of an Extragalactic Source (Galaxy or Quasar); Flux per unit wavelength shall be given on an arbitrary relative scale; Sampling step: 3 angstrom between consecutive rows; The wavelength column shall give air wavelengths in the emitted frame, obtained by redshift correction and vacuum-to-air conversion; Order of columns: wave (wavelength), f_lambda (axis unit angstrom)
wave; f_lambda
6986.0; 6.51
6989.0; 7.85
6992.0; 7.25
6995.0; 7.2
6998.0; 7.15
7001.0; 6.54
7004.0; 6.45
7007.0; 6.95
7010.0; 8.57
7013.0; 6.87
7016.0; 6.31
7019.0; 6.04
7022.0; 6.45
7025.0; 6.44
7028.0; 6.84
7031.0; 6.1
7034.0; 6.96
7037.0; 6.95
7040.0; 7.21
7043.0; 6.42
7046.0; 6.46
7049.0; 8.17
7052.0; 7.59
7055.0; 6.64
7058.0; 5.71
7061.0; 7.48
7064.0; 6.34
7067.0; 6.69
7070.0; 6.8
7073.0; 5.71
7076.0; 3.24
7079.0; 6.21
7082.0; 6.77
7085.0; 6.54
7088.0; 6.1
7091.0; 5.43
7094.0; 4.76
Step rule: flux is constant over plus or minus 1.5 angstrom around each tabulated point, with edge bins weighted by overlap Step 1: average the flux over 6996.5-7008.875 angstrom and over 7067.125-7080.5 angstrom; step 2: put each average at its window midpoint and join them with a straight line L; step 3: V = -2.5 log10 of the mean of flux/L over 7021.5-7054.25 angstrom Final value -0.110 mag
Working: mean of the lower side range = 6.83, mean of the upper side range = 5.61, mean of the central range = 6.88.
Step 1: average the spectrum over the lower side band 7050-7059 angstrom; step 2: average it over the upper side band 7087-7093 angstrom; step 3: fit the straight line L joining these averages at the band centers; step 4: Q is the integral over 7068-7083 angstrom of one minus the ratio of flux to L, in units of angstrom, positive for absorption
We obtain 0.9 angstrom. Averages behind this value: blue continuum 6.78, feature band 5.74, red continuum 5.65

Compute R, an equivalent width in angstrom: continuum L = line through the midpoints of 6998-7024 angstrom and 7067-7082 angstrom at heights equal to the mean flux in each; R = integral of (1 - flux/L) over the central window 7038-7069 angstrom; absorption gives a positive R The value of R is -4.0 angstrom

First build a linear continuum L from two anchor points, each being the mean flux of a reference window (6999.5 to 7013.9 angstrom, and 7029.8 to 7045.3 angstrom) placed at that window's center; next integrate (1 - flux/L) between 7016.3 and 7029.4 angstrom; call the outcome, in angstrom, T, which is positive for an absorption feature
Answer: 0.9 angstrom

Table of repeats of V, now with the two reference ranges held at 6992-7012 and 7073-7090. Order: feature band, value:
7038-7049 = -0.08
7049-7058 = -0.13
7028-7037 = -0.01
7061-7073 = -0.10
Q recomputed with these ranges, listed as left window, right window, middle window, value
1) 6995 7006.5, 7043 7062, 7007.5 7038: 0.5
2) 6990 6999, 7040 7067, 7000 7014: 0.1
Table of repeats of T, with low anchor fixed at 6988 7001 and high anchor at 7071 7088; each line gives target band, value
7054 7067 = -0.99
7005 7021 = 0.03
